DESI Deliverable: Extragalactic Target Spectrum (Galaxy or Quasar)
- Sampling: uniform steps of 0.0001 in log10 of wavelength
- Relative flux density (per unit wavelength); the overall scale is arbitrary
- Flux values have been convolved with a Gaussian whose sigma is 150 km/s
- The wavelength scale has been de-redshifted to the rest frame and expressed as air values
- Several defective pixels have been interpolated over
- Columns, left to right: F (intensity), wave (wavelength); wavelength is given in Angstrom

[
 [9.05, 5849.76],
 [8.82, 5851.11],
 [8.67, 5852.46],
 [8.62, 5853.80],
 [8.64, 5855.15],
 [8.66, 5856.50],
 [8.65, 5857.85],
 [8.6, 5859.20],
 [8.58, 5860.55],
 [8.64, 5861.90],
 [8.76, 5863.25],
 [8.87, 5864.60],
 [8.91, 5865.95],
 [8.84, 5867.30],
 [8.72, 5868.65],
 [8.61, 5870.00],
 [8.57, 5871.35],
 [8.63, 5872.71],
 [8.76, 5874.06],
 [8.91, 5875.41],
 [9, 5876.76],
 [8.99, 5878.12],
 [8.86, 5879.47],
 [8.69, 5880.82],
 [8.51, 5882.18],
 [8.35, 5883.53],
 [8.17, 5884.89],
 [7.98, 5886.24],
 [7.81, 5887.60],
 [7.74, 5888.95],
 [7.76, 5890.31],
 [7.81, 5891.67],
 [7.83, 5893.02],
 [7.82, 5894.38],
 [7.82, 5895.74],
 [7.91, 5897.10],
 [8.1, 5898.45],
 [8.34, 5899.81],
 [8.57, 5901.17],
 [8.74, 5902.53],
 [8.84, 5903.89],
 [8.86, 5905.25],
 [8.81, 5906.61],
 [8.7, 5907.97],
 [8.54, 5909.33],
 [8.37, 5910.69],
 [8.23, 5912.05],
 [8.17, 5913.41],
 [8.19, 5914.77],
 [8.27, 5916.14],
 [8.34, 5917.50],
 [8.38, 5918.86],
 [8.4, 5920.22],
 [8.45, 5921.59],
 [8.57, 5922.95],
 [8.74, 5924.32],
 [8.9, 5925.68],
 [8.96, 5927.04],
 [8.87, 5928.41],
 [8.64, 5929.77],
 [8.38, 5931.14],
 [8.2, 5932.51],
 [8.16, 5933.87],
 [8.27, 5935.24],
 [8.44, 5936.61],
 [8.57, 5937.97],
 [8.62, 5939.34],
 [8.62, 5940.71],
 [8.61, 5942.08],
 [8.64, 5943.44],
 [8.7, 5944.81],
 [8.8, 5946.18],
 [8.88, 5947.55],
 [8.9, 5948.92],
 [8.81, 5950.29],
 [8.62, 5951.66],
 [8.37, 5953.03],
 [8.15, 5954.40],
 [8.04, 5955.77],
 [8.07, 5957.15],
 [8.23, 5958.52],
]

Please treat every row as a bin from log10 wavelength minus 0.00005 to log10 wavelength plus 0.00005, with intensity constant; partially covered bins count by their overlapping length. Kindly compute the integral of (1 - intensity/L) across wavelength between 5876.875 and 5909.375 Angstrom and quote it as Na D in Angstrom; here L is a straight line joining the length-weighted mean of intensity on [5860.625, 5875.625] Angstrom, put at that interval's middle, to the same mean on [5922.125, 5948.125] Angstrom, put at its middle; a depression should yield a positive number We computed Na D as 1.4 Angstrom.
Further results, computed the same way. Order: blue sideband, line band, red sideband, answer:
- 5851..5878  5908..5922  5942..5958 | 0.4 Angstrom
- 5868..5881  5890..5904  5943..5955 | 1.0 Angstrom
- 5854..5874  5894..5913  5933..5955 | 0.5 Angstrom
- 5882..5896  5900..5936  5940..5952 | -0.7 Angstrom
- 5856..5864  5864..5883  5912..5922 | -0.5 Angstrom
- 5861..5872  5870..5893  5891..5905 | 0.2 Angstrom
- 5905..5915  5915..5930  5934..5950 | -0.1 Angstrom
